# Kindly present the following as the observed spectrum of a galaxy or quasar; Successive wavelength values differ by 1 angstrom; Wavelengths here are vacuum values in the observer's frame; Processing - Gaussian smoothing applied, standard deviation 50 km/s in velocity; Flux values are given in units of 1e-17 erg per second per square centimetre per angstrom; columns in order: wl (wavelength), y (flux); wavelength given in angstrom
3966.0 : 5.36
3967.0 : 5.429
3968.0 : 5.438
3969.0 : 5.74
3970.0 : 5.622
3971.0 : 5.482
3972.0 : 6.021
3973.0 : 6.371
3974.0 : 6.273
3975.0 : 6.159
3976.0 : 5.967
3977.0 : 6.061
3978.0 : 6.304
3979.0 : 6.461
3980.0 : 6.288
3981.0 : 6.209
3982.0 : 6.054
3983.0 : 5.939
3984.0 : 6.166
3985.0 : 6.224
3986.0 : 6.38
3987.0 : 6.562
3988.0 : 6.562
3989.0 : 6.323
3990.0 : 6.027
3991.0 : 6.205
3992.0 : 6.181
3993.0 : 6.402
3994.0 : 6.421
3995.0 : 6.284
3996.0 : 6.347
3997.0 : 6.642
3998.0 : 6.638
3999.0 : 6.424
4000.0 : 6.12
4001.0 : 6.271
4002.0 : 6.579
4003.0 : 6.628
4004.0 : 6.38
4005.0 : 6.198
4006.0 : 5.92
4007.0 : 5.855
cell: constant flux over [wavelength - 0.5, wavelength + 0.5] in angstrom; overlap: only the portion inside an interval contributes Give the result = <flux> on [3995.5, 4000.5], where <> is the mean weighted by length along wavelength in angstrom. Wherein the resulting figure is 6.43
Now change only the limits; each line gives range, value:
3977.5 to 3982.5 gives 6.26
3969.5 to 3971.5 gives 5.55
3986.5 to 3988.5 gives 6.56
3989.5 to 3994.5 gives 6.25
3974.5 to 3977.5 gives 6.06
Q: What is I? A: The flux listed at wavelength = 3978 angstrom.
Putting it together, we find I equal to 6.304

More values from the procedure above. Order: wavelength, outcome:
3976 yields 5.967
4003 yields 6.628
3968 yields 5.438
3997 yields 6.642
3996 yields 6.347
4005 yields 6.198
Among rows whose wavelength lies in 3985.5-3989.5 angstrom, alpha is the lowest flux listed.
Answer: 6.323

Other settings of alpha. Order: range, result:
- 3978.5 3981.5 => 6.209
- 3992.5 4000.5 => 6.12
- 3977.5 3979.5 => 6.304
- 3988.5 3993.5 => 6.027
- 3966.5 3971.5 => 5.429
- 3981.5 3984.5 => 5.939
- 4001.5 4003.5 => 6.579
